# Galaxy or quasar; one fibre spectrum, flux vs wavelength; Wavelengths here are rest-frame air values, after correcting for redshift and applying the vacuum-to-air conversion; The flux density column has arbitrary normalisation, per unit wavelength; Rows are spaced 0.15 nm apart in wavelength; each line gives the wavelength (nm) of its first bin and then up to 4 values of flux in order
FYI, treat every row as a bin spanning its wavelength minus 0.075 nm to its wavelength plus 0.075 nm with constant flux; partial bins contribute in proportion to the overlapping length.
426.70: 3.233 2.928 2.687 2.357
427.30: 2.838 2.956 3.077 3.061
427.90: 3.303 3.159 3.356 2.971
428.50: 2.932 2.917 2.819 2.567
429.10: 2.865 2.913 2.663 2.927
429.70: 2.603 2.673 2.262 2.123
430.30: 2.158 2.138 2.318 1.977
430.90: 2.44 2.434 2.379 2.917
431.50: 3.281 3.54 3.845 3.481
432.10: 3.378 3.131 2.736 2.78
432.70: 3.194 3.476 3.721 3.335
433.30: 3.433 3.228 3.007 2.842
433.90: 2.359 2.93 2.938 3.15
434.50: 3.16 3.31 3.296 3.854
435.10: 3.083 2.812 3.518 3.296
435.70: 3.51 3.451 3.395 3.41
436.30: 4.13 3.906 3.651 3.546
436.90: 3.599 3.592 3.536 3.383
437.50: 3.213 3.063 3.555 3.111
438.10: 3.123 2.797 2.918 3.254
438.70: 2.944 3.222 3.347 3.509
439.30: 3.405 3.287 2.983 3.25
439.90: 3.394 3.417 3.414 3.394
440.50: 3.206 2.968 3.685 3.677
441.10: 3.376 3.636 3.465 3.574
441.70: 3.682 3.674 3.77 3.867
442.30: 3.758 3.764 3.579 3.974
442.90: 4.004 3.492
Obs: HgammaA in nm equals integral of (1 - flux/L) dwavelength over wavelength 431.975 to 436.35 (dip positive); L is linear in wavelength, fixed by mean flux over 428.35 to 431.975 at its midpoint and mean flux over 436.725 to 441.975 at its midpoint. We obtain -0.358 nm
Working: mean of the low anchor 2.71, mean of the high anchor 3.35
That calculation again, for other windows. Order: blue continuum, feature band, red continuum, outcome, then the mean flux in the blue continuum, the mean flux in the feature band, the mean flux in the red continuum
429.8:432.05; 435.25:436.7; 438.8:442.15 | -0.22 nm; 2.67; 3.54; 3.44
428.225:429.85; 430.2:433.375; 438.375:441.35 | 0.01 nm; 2.83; 2.95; 3.32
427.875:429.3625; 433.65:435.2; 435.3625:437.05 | 0.16 nm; 2.96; 3.09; 3.58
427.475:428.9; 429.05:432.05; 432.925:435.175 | 0.39 nm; 3.05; 2.7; 3.18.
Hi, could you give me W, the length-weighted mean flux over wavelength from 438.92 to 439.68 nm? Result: 3.31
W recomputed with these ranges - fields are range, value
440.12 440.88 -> 3.34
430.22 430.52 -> 2.15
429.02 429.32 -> 2.88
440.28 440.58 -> 3.29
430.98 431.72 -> 2.91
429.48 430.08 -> 2.61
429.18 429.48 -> 2.79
